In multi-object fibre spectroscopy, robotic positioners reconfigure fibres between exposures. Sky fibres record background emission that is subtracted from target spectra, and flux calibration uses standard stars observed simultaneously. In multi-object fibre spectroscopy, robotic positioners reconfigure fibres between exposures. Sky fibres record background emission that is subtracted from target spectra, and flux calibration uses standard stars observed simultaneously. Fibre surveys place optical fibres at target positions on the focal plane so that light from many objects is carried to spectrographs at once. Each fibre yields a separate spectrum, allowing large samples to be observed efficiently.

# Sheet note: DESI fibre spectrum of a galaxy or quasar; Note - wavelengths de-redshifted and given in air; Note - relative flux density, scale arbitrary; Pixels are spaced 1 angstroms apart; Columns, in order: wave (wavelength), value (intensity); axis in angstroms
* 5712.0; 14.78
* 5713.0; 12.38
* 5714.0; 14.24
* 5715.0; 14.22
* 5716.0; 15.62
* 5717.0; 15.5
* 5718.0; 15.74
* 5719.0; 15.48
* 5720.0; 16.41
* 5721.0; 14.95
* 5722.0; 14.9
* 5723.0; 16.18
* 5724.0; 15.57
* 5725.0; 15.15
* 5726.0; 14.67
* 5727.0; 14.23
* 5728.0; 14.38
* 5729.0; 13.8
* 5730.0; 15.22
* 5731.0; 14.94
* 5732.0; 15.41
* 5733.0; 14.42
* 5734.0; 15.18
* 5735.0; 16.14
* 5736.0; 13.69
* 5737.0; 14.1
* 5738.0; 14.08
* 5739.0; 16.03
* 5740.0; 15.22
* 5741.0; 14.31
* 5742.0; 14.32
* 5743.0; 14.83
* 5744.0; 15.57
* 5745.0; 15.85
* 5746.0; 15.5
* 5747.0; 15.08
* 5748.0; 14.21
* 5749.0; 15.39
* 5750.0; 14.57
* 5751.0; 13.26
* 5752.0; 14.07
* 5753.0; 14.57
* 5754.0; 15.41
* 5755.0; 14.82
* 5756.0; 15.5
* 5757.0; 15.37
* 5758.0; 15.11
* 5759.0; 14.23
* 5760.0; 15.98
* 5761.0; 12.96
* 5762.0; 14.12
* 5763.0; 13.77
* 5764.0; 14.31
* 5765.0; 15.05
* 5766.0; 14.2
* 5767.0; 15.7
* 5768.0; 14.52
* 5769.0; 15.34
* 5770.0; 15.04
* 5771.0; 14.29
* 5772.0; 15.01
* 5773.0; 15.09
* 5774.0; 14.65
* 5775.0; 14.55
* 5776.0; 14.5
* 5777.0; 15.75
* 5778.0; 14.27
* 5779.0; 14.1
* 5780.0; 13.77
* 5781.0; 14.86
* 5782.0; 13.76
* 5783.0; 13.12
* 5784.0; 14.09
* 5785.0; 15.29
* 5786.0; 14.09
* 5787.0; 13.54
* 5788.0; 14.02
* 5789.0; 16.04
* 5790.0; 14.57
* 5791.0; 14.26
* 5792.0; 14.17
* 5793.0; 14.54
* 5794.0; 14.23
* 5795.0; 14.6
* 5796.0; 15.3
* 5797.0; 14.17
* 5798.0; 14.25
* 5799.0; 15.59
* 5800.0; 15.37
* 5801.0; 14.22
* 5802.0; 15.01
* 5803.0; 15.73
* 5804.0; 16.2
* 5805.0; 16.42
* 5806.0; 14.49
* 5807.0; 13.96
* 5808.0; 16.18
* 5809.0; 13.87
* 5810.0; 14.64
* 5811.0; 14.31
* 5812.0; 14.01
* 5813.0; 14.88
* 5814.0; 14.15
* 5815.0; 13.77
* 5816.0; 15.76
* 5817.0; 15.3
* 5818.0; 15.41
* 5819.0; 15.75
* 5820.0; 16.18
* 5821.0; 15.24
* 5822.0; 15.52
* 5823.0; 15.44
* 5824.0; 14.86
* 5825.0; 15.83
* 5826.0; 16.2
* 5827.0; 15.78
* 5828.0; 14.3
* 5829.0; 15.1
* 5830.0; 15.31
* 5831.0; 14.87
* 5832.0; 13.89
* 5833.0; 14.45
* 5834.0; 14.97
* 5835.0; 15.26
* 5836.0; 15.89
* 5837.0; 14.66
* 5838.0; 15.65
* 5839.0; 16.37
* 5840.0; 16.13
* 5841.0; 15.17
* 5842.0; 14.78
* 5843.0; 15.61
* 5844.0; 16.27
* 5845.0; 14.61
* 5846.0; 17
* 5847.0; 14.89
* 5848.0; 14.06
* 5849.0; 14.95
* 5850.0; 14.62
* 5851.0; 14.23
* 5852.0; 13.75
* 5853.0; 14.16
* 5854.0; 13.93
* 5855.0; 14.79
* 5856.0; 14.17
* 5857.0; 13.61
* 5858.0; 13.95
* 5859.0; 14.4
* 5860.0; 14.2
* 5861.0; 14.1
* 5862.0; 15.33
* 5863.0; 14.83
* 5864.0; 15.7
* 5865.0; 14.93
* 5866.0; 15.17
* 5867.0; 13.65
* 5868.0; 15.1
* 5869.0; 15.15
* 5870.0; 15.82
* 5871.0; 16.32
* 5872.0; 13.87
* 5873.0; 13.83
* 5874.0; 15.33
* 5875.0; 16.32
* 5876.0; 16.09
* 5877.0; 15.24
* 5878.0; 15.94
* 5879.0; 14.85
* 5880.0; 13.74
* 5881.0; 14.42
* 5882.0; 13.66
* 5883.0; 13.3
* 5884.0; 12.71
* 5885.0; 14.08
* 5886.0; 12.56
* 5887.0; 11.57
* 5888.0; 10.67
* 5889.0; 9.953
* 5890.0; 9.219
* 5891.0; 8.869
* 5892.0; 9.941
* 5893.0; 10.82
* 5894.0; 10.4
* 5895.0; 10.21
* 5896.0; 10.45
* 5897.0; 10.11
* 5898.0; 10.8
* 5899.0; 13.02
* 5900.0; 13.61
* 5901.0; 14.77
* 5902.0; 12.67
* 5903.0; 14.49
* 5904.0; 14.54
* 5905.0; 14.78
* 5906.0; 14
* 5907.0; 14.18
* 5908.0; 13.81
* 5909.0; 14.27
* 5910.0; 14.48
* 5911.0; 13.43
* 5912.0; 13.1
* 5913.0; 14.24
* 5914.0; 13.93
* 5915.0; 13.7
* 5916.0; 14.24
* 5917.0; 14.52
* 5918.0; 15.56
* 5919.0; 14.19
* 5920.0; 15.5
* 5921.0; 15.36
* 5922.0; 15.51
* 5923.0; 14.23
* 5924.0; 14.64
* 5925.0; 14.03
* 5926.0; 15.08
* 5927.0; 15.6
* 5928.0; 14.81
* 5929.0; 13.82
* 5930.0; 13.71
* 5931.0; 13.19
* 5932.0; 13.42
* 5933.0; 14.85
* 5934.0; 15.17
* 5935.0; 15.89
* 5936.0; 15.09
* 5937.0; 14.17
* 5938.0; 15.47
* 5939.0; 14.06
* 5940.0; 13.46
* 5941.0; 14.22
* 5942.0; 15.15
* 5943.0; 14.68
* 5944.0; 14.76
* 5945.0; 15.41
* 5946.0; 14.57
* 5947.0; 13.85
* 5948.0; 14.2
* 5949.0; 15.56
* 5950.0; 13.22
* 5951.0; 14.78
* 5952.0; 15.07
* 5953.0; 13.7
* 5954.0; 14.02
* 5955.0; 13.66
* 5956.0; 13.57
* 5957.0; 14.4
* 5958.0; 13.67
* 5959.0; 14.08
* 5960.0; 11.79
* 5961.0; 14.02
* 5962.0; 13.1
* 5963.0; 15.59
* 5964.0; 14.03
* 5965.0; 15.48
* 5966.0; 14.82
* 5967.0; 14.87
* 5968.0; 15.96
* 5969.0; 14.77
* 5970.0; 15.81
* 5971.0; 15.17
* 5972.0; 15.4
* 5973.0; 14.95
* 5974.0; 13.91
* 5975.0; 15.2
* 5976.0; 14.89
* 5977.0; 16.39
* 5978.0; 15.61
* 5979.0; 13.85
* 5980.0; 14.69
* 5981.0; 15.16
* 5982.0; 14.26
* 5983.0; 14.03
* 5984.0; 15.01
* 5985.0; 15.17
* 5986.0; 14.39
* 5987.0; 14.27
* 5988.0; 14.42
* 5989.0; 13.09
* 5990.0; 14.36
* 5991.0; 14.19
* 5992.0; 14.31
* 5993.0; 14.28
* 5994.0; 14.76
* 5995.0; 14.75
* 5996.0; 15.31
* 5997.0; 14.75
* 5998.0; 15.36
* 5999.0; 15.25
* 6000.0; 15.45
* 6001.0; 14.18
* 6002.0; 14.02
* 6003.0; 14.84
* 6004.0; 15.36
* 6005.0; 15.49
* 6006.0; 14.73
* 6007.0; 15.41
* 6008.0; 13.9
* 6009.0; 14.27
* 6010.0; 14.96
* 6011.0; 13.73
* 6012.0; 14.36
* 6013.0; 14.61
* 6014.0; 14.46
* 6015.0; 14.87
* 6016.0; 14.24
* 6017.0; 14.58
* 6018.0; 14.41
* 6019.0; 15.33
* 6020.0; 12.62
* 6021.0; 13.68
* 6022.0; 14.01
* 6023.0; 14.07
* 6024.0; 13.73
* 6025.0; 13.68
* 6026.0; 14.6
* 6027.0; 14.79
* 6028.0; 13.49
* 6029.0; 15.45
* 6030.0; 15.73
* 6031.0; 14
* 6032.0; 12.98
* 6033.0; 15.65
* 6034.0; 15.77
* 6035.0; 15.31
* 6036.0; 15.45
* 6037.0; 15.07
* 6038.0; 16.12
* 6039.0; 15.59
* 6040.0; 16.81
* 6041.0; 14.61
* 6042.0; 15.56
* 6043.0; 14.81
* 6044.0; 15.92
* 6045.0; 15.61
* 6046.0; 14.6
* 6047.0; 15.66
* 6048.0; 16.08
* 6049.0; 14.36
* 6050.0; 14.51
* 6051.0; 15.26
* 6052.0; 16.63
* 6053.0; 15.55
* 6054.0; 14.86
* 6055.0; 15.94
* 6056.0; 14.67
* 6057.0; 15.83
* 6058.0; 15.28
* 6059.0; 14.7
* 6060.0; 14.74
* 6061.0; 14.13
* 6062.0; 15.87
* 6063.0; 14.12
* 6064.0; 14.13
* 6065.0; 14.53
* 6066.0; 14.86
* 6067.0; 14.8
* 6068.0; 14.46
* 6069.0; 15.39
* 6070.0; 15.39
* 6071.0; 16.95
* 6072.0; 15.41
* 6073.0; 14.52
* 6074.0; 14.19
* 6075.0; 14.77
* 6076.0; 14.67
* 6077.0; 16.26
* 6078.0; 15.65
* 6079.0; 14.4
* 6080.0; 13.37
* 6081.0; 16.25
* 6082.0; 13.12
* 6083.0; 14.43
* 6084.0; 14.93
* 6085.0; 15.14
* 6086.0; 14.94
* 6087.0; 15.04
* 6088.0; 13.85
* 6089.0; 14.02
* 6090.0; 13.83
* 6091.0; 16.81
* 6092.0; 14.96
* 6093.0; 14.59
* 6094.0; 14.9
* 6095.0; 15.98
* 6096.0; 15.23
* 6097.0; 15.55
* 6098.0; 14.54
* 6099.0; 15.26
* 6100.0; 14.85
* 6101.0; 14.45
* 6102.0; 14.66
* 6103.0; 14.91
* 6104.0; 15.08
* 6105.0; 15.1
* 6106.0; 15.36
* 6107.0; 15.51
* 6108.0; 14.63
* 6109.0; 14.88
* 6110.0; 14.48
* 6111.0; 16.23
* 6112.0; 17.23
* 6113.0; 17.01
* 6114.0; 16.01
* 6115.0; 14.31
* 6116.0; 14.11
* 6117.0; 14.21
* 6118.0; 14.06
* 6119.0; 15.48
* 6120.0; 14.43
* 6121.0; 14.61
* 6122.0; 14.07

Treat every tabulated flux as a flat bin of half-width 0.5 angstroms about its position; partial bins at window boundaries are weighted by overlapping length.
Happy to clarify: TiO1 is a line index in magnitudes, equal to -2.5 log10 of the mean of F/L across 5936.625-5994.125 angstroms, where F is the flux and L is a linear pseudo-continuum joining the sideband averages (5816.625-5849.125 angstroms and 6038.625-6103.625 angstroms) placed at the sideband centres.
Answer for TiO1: 0.05 mag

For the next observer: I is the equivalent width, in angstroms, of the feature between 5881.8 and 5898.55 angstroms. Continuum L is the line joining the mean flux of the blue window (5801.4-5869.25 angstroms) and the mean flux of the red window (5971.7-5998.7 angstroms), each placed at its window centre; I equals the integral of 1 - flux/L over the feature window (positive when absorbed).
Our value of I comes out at 4.3 angstroms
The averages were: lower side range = 15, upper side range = 14.7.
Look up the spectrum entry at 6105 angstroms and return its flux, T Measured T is 15.1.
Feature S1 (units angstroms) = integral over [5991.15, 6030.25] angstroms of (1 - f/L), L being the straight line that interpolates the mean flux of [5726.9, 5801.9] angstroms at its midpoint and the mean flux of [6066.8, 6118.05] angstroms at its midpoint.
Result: 1.0 angstroms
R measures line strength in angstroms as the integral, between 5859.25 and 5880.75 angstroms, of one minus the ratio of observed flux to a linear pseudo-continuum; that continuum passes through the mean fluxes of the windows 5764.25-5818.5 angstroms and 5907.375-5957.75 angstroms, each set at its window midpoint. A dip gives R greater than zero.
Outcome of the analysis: -0.69 angstroms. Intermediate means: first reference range 14.7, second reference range 14.4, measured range 15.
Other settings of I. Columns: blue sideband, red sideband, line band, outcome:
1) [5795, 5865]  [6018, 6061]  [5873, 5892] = 2.3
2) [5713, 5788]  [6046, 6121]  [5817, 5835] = -0.5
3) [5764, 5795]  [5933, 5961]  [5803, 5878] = -2.8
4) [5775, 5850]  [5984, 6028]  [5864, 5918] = 4.8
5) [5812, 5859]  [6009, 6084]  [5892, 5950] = 3.9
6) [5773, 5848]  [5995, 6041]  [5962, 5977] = -0.3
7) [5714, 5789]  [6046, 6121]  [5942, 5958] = 0.6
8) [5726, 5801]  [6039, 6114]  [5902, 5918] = 0.8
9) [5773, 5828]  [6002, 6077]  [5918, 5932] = 0.3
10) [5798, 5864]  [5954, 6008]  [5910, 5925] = 0.4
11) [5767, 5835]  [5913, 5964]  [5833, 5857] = -0.5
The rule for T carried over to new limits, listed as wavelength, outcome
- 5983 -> 14.03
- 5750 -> 14.57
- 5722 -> 14.9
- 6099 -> 15.26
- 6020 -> 12.62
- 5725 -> 15.15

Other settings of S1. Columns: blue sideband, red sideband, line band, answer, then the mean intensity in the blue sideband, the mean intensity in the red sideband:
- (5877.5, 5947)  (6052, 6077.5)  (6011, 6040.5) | 0.1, 13.6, 15.1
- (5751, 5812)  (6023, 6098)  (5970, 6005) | 0.4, 14.7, 15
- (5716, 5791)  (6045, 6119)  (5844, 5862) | 0.4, 14.8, 15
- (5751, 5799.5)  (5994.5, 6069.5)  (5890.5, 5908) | 2.9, 14.6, 14.9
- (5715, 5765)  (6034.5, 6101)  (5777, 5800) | 0.7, 14.9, 15.1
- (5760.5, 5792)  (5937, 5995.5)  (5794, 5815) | -0.5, 14.5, 14.5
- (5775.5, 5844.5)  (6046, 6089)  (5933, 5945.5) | 0.1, 14.9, 15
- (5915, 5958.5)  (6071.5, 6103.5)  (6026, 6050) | -0.7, 14.5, 14.9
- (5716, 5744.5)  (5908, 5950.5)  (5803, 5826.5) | -0.6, 15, 14.5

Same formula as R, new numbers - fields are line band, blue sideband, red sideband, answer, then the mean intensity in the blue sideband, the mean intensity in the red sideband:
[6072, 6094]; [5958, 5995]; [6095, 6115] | 0.6 angstroms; 14.6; 15.3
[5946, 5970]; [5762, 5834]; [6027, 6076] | 1.1 angstroms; 14.8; 15.1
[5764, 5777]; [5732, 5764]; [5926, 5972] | -0.1 angstroms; 14.8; 14.5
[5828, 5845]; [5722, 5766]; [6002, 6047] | -0.5 angstroms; 14.8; 14.8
